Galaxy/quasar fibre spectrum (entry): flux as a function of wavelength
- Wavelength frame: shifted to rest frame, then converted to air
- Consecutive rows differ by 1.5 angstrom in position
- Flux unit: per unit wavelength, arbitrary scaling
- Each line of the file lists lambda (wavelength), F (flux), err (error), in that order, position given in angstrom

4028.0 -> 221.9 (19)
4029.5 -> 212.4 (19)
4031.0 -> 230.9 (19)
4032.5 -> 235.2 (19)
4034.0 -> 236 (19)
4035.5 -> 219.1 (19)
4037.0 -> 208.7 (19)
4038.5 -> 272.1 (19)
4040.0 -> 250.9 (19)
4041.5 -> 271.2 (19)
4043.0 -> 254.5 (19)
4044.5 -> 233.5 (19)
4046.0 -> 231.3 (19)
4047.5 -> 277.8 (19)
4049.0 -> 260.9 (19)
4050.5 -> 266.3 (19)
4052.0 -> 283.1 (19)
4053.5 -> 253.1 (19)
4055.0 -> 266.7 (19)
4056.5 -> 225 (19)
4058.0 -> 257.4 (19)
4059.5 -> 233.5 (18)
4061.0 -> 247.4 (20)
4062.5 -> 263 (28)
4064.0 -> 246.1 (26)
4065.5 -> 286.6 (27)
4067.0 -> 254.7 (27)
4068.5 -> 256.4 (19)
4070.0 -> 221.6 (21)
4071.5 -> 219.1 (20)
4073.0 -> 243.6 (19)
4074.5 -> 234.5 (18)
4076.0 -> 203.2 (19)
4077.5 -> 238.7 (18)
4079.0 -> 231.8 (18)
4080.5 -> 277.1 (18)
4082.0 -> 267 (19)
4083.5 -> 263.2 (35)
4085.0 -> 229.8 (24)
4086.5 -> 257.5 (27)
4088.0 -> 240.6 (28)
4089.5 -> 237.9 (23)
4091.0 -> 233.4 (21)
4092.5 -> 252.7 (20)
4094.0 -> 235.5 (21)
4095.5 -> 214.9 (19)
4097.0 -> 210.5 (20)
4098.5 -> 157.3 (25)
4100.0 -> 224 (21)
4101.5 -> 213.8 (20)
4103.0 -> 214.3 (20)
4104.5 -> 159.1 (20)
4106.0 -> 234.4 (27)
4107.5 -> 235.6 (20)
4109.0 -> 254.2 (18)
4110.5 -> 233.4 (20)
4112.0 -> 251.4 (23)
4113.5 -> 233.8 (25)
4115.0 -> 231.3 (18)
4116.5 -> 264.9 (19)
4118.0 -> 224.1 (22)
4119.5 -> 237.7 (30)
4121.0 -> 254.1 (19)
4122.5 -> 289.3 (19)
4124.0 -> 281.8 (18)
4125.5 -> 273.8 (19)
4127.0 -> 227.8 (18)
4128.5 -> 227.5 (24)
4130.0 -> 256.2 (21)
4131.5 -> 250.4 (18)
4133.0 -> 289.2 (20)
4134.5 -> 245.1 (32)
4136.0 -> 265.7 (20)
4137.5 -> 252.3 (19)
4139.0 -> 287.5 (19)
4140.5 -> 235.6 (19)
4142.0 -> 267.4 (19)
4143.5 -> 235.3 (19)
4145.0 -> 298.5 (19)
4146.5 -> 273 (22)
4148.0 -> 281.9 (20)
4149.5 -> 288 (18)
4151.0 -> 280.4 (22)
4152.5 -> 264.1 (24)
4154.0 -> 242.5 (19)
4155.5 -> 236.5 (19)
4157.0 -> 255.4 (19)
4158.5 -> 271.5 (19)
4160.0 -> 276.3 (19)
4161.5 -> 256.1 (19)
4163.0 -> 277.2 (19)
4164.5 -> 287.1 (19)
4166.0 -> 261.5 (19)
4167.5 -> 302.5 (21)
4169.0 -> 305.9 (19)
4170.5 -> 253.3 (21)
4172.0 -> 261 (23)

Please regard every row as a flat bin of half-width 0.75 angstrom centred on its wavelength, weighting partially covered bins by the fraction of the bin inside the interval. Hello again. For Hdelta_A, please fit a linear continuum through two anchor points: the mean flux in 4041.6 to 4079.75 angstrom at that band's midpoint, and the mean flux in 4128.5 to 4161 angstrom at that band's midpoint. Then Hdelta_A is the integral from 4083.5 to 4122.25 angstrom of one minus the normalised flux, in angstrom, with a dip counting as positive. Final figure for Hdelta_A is 3.77 angstrom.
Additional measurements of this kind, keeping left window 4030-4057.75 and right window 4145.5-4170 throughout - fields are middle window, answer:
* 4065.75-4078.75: 0.95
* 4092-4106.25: 2.74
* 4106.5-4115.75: 0.81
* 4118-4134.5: 0.58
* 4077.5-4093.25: 0.53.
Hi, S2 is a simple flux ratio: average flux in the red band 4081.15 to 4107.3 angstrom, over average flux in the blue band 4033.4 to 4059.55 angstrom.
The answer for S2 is 0.9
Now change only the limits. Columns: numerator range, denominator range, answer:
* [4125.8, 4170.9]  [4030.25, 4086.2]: 1.07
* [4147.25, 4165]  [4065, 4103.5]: 1.14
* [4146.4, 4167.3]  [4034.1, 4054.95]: 1.06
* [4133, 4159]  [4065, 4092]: 1.08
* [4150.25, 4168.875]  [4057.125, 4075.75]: 1.09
